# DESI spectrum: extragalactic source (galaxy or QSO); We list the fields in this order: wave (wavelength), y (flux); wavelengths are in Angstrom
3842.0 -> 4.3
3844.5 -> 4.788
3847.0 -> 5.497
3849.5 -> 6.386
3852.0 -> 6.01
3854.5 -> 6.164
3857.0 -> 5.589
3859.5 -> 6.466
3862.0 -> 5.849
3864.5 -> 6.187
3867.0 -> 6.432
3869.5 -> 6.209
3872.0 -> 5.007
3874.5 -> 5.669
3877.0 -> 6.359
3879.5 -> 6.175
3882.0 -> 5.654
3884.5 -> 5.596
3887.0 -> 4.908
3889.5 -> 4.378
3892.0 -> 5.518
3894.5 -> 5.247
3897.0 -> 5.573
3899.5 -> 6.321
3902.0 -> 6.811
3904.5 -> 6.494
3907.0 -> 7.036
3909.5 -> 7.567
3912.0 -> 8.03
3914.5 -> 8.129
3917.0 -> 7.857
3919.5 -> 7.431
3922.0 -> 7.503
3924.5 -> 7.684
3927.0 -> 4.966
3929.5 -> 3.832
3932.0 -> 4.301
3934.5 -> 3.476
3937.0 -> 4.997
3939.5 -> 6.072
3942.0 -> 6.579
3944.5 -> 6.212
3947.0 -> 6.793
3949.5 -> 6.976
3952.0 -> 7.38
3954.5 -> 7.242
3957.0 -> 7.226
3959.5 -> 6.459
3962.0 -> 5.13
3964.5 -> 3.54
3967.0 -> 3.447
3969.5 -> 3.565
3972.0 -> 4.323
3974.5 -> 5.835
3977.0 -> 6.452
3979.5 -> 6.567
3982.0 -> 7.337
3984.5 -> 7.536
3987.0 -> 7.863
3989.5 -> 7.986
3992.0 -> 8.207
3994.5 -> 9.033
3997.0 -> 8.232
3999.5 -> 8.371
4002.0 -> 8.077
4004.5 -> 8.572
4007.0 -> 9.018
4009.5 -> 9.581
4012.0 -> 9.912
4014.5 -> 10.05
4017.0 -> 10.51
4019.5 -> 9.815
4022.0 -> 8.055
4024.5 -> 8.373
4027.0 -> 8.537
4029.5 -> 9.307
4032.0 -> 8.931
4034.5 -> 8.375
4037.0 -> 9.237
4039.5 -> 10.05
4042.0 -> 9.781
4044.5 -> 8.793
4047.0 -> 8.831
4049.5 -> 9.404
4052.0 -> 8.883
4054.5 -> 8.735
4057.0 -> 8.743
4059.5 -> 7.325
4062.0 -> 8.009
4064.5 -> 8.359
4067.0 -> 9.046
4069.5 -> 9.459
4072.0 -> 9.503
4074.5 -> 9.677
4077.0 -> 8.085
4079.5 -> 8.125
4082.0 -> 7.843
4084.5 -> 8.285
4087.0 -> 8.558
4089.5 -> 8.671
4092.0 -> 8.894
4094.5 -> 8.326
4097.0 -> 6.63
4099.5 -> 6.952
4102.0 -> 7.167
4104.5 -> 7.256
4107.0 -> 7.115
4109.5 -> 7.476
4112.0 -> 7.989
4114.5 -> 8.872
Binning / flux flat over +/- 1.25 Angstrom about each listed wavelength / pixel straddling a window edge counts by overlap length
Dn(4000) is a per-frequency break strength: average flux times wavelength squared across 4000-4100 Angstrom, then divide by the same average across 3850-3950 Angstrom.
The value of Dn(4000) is 1.6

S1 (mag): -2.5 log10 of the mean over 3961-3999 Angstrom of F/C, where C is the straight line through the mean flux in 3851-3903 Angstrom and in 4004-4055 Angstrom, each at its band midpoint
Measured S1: 0.27 mag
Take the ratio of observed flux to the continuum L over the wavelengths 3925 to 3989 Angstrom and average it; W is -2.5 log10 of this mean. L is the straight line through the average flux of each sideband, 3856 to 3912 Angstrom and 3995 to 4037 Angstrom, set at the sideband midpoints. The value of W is 0.30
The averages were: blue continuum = 6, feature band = 5.81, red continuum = 8.99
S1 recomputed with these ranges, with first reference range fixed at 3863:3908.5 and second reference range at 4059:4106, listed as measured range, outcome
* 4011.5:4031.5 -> -0.233 mag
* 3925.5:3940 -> 0.369 mag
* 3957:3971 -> 0.406 mag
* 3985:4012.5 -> -0.183 mag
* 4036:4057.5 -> -0.177 mag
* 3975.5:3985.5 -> 0.012 mag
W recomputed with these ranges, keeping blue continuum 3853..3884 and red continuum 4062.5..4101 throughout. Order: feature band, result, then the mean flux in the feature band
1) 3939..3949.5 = 0.05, 6.51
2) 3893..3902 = 0.08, 5.86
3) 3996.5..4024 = -0.20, 9.11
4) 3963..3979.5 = 0.46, 4.69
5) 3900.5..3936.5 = 0.01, 6.48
